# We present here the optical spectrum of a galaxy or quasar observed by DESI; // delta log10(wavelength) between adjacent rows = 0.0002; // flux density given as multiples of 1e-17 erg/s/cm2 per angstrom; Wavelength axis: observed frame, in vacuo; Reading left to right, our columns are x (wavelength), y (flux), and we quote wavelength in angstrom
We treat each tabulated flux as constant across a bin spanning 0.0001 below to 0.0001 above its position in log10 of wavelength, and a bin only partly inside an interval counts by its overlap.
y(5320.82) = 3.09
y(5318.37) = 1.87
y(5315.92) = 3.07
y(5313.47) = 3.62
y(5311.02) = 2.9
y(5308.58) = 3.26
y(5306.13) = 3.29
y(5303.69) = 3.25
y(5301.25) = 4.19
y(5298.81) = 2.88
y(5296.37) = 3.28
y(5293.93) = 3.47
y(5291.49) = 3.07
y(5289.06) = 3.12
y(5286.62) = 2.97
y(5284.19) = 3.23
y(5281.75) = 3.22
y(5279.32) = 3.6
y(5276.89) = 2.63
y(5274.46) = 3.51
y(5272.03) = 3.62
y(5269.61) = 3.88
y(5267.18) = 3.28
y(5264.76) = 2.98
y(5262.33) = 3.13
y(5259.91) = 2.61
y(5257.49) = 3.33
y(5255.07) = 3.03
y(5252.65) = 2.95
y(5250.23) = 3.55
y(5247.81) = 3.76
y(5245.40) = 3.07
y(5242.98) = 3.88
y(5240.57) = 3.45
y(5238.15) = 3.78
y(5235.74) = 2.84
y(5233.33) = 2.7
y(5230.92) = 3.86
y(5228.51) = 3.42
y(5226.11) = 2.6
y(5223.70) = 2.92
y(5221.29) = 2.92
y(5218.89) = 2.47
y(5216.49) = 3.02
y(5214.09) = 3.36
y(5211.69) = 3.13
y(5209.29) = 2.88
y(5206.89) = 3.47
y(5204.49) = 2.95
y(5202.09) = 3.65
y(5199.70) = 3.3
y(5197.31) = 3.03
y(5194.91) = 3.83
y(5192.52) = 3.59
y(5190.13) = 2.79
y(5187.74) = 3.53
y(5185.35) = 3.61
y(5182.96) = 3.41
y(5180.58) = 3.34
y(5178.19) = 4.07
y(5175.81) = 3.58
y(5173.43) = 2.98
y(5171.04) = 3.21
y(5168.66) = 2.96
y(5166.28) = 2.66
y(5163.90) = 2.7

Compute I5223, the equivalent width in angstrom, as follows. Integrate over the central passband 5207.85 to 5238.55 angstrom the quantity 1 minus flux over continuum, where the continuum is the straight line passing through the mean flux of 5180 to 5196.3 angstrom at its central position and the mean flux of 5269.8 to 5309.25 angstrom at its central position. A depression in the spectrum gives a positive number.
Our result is 3.1 angstrom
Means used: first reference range 3.44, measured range 3.05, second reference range 3.3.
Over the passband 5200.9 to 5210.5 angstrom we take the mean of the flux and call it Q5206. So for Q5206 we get 3.23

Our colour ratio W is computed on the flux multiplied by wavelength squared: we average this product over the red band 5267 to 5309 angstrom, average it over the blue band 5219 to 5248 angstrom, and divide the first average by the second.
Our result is 1.05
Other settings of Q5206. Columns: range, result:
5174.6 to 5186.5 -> 3.6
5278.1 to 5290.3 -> 3.23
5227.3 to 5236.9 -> 3.21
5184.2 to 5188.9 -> 3.57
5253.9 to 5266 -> 3.02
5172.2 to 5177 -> 3.28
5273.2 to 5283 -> 3.24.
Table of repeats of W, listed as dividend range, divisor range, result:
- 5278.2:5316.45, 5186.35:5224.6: 1.07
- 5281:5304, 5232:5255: 1.00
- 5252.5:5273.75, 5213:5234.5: 1.08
